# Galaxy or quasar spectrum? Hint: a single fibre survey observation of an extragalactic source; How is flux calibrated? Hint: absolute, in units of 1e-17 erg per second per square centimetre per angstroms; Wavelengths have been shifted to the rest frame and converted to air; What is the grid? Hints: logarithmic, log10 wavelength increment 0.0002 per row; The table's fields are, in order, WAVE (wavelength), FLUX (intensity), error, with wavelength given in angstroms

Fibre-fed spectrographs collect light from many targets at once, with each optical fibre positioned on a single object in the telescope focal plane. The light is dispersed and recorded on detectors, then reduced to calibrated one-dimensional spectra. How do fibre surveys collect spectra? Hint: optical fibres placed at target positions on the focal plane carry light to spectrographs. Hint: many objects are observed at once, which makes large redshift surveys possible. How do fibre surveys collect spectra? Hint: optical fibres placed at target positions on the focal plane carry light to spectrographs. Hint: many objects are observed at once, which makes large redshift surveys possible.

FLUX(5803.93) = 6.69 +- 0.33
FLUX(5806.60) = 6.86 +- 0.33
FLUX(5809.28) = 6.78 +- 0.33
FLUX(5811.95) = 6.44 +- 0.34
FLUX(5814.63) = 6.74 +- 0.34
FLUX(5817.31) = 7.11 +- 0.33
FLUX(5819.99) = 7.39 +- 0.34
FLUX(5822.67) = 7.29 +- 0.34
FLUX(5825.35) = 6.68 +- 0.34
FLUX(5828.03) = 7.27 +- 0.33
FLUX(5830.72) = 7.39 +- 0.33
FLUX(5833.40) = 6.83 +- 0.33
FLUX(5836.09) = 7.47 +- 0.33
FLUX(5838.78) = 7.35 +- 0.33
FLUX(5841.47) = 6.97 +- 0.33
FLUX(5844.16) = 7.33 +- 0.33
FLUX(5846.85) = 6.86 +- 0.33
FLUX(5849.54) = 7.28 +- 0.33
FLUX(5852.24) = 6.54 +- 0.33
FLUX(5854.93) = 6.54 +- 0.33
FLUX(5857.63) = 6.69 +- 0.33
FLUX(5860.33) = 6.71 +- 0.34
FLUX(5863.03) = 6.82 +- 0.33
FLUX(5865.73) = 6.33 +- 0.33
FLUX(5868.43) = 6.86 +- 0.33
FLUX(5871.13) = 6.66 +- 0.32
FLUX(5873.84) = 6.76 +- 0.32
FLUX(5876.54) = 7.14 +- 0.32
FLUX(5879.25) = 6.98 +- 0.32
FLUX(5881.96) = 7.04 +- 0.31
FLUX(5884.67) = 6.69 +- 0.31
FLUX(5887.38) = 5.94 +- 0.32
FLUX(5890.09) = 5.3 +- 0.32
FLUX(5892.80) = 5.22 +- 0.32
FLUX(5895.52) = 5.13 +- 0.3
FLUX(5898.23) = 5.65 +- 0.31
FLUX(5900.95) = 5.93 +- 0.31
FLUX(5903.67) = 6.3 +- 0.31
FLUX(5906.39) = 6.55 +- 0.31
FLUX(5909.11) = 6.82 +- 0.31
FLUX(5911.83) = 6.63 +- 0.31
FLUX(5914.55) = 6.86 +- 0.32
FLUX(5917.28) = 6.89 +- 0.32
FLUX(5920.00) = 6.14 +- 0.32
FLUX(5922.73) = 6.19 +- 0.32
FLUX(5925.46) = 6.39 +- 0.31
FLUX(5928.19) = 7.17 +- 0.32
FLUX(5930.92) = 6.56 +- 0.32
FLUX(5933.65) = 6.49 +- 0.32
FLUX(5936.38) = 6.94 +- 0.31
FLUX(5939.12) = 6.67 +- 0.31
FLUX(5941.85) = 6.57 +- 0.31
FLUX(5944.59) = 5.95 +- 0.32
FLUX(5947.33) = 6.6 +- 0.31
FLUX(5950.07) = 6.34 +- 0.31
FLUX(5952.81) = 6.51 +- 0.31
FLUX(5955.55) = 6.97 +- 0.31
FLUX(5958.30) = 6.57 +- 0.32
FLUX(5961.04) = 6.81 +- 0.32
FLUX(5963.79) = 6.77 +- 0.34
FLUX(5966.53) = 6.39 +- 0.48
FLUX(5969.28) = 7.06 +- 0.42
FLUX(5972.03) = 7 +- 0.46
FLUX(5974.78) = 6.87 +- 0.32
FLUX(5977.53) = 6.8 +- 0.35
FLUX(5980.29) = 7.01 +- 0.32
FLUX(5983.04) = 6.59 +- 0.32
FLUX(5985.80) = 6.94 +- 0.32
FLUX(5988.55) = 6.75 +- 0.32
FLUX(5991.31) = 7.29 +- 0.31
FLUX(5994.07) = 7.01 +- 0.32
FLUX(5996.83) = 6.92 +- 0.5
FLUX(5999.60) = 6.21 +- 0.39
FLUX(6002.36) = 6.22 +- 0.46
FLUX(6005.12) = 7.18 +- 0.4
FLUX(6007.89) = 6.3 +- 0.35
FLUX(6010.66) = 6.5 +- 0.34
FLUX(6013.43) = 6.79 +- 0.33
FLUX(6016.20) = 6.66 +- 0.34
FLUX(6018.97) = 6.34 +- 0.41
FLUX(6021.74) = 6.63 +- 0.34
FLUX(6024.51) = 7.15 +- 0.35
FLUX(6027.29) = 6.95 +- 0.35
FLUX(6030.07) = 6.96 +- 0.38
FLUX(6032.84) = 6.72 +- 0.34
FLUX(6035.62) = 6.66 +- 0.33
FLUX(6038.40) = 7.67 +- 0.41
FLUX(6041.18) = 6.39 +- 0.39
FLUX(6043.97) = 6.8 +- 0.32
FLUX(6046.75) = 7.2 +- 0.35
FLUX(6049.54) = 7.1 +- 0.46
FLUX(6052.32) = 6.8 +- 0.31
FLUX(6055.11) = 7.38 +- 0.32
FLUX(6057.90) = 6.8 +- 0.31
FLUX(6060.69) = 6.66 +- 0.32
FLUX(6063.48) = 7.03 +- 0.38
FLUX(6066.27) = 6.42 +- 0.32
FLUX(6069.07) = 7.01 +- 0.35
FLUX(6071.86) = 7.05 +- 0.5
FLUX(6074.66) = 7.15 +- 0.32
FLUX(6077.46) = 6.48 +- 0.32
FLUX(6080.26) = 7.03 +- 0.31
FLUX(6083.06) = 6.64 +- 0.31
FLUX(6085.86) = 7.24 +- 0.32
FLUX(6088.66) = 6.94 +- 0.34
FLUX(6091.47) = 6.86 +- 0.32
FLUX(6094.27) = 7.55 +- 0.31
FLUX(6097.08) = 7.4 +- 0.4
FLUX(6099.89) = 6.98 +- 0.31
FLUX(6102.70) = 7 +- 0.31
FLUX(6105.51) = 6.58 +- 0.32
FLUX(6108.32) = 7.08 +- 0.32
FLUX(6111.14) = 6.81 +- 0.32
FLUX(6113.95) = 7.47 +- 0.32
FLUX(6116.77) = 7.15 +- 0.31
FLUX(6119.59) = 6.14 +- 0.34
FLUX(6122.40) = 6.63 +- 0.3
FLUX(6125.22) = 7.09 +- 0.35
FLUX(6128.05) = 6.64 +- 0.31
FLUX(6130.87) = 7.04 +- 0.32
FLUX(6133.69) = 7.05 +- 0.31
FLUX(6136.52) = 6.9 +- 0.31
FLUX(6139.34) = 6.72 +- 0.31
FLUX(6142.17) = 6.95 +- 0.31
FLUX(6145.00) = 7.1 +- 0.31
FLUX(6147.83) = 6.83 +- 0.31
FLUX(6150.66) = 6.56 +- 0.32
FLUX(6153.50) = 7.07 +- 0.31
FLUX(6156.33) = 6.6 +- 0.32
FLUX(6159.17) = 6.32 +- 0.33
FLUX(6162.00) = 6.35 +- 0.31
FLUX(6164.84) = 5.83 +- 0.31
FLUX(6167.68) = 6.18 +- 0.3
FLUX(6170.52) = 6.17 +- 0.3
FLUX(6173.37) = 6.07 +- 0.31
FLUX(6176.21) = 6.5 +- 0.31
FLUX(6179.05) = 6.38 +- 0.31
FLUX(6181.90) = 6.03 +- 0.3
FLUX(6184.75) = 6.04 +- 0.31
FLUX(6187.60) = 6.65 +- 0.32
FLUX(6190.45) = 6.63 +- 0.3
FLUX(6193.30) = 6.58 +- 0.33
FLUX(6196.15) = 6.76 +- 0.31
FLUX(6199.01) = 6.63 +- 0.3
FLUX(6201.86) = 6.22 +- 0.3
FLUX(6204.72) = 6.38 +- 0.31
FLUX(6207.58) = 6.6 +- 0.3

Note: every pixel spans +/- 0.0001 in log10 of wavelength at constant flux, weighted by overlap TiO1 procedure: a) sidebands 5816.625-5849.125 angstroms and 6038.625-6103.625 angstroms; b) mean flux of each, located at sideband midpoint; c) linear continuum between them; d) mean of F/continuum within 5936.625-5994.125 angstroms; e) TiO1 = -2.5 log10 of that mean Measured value 0.050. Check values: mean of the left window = 7.17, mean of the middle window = 6.73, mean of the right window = 6.97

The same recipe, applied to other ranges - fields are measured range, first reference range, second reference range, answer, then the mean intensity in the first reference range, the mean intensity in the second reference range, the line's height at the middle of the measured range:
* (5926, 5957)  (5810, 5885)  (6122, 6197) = 0.04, 6.94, 6.58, 6.83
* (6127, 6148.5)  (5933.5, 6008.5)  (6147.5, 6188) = -0.08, 6.71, 6.35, 6.41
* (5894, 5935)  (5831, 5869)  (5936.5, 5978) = 0.06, 6.91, 6.66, 6.76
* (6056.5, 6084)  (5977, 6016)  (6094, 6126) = 0.01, 6.75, 6.97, 6.89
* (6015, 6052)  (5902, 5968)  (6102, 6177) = -0.04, 6.58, 6.7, 6.64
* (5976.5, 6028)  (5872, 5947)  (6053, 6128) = -0.01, 6.41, 6.94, 6.68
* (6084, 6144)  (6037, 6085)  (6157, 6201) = -0.05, 6.92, 6.34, 6.66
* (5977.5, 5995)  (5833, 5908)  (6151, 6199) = -0.07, 6.56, 6.4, 6.5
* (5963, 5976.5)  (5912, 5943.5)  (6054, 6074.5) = -0.02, 6.62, 6.92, 6.71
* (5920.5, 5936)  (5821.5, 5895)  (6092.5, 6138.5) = 0.04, 6.75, 6.97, 6.81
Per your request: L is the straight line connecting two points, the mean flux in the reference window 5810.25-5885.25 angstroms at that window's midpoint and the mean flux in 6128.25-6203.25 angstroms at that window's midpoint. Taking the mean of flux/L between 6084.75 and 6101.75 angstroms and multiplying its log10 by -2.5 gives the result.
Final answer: -0.08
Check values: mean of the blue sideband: 6.94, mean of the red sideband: 6.55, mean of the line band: 7.16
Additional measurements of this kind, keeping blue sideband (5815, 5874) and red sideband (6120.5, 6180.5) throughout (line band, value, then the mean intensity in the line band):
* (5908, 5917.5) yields 0.015 mag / 6.79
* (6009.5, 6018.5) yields 0.024 mag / 6.62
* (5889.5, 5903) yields 0.247 mag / 5.5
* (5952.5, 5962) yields 0.016 mag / 6.73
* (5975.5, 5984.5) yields 0.001 mag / 6.8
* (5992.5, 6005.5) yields 0.017 mag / 6.68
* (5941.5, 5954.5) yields 0.074 mag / 6.39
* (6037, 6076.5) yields -0.037 mag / 6.96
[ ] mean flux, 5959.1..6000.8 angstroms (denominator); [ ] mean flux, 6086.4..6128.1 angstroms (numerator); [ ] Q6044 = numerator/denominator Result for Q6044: 1.0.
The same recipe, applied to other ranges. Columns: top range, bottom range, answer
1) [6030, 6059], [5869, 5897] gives 1.10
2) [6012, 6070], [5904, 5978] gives 1.03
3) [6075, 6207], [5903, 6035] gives 1.00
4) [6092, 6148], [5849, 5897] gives 1.08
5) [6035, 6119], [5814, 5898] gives 1.04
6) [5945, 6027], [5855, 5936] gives 1.04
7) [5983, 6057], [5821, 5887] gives 0.99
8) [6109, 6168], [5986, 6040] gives 0.99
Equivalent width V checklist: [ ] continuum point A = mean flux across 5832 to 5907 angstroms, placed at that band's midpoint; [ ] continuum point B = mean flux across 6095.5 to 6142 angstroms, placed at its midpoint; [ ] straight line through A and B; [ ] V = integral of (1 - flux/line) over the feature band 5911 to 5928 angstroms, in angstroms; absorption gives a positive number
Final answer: 0.2 angstroms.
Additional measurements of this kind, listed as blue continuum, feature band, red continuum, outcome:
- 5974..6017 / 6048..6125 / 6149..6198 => -4.4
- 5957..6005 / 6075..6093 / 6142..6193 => -0.8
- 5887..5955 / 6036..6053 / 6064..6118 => -0.4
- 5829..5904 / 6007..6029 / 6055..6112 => 0.5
